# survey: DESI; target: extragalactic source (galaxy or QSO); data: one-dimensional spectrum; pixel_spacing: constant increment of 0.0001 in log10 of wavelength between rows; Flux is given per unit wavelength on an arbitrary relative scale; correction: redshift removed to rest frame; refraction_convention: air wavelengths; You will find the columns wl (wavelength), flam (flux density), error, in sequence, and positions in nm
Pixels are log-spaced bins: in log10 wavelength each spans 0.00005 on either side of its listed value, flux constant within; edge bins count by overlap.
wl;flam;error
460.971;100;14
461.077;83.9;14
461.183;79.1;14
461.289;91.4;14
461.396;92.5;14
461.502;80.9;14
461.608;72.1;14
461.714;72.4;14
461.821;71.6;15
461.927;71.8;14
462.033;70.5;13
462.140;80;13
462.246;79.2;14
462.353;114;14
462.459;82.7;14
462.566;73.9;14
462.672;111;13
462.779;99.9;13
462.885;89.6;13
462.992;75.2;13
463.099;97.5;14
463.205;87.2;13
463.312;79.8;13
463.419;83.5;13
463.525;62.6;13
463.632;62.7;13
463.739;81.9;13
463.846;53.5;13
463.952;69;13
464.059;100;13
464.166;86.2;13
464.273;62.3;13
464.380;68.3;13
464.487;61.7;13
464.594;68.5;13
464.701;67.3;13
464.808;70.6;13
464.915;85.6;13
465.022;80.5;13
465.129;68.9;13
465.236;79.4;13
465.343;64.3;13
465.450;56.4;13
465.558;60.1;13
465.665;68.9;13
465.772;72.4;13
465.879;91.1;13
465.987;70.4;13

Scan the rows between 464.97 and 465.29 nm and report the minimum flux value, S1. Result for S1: 68.9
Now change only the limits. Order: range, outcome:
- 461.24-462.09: 70.5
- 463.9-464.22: 69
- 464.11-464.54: 61.7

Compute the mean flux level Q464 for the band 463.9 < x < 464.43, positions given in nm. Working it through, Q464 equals 77.2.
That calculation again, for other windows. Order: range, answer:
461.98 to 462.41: 85.9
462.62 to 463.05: 93.8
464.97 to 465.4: 73.2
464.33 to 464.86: 67.3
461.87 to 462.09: 71.3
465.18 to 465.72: 65.9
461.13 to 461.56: 85.8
